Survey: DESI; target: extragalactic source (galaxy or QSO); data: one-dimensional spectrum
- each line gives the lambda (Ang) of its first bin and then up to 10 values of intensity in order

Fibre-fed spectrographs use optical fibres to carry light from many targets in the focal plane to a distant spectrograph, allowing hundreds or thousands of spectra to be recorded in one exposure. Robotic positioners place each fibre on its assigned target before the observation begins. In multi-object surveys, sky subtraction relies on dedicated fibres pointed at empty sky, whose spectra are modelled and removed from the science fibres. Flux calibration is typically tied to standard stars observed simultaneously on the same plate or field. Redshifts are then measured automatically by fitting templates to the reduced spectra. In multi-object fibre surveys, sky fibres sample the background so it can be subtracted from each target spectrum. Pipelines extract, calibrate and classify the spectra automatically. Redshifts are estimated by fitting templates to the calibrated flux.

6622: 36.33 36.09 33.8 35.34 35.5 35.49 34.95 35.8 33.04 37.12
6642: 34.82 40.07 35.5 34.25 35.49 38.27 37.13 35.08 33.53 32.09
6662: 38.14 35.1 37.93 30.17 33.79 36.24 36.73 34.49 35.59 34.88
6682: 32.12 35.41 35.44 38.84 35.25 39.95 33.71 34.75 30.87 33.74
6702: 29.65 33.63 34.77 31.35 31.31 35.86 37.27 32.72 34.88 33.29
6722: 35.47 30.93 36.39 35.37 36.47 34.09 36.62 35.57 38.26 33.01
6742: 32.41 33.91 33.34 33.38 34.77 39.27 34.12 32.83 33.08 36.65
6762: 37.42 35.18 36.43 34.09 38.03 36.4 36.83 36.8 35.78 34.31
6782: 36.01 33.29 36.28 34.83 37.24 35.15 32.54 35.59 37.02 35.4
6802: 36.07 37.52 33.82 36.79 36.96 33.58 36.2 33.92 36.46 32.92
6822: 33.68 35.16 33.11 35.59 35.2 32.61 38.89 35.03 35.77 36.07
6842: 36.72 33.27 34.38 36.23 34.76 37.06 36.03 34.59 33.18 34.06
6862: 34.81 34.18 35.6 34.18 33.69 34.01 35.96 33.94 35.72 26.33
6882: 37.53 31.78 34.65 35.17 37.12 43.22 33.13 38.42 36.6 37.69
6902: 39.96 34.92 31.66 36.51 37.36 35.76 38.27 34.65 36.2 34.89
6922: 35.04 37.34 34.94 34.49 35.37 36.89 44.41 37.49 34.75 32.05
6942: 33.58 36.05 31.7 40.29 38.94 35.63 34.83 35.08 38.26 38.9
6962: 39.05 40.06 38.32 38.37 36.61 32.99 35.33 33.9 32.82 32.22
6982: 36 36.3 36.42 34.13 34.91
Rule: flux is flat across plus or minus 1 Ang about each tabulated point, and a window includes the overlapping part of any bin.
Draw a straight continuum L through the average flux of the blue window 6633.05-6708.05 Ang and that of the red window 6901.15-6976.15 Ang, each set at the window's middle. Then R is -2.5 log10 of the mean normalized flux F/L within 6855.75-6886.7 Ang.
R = 0.06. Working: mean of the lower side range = 35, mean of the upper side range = 36.4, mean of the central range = 34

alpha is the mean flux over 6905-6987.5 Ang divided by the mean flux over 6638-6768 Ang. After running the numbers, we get 1.03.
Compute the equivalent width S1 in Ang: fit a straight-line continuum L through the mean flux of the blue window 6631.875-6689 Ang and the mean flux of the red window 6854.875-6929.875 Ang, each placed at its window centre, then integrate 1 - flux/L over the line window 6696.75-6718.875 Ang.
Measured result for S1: 1.33 Ang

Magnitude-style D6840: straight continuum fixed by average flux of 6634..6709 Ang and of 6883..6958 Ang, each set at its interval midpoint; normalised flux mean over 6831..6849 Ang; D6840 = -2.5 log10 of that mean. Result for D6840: 0.01 mag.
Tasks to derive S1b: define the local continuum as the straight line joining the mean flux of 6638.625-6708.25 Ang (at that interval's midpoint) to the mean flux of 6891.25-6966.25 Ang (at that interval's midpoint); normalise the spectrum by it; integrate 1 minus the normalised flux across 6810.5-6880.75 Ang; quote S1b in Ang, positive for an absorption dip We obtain 2.7 Ang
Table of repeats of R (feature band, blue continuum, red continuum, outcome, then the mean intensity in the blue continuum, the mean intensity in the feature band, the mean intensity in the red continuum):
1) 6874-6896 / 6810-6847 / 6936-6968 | 0.020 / 35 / 35.1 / 36.6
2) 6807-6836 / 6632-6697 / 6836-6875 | 0.000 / 35.5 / 35.1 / 35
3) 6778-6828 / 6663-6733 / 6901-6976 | 0.005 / 34.5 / 35.2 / 36.4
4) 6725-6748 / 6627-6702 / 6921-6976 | 0.018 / 35.2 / 35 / 36.5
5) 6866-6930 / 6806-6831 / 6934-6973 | 0.013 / 34.9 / 35.5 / 36.7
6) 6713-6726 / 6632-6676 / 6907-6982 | 0.042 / 35.5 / 34.3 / 36.2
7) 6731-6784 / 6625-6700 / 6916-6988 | 0.008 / 35.3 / 35.3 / 36.1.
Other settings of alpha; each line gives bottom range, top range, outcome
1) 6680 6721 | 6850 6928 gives 1.03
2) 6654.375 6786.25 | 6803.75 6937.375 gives 1.02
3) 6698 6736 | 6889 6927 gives 1.07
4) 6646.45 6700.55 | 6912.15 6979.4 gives 1.03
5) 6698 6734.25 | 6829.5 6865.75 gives 1.04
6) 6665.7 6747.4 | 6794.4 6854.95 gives 1.02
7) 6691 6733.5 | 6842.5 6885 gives 1.01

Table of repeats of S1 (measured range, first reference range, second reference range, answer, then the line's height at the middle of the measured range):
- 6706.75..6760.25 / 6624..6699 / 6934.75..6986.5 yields 1.48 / 35.5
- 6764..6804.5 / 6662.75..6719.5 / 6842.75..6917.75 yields -0.96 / 34.9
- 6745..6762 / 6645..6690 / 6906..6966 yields 0.39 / 35.7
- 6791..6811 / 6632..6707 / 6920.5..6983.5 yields -0.05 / 35.6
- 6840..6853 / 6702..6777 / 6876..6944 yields 0.01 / 35.5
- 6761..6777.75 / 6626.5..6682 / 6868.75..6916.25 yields -0.43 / 35.5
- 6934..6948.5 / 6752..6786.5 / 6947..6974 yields 0.64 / 37.2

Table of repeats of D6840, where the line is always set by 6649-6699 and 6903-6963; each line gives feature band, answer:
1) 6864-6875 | 0.040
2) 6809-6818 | 0.013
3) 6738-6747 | 0.055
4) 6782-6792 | 0.006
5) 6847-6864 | 0.026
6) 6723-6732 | 0.022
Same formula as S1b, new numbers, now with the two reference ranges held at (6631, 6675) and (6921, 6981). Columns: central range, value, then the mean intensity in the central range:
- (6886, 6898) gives -0.4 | 37.1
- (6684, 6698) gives -0.1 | 35.9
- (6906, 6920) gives 0.0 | 36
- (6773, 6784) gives 0.0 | 35.7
